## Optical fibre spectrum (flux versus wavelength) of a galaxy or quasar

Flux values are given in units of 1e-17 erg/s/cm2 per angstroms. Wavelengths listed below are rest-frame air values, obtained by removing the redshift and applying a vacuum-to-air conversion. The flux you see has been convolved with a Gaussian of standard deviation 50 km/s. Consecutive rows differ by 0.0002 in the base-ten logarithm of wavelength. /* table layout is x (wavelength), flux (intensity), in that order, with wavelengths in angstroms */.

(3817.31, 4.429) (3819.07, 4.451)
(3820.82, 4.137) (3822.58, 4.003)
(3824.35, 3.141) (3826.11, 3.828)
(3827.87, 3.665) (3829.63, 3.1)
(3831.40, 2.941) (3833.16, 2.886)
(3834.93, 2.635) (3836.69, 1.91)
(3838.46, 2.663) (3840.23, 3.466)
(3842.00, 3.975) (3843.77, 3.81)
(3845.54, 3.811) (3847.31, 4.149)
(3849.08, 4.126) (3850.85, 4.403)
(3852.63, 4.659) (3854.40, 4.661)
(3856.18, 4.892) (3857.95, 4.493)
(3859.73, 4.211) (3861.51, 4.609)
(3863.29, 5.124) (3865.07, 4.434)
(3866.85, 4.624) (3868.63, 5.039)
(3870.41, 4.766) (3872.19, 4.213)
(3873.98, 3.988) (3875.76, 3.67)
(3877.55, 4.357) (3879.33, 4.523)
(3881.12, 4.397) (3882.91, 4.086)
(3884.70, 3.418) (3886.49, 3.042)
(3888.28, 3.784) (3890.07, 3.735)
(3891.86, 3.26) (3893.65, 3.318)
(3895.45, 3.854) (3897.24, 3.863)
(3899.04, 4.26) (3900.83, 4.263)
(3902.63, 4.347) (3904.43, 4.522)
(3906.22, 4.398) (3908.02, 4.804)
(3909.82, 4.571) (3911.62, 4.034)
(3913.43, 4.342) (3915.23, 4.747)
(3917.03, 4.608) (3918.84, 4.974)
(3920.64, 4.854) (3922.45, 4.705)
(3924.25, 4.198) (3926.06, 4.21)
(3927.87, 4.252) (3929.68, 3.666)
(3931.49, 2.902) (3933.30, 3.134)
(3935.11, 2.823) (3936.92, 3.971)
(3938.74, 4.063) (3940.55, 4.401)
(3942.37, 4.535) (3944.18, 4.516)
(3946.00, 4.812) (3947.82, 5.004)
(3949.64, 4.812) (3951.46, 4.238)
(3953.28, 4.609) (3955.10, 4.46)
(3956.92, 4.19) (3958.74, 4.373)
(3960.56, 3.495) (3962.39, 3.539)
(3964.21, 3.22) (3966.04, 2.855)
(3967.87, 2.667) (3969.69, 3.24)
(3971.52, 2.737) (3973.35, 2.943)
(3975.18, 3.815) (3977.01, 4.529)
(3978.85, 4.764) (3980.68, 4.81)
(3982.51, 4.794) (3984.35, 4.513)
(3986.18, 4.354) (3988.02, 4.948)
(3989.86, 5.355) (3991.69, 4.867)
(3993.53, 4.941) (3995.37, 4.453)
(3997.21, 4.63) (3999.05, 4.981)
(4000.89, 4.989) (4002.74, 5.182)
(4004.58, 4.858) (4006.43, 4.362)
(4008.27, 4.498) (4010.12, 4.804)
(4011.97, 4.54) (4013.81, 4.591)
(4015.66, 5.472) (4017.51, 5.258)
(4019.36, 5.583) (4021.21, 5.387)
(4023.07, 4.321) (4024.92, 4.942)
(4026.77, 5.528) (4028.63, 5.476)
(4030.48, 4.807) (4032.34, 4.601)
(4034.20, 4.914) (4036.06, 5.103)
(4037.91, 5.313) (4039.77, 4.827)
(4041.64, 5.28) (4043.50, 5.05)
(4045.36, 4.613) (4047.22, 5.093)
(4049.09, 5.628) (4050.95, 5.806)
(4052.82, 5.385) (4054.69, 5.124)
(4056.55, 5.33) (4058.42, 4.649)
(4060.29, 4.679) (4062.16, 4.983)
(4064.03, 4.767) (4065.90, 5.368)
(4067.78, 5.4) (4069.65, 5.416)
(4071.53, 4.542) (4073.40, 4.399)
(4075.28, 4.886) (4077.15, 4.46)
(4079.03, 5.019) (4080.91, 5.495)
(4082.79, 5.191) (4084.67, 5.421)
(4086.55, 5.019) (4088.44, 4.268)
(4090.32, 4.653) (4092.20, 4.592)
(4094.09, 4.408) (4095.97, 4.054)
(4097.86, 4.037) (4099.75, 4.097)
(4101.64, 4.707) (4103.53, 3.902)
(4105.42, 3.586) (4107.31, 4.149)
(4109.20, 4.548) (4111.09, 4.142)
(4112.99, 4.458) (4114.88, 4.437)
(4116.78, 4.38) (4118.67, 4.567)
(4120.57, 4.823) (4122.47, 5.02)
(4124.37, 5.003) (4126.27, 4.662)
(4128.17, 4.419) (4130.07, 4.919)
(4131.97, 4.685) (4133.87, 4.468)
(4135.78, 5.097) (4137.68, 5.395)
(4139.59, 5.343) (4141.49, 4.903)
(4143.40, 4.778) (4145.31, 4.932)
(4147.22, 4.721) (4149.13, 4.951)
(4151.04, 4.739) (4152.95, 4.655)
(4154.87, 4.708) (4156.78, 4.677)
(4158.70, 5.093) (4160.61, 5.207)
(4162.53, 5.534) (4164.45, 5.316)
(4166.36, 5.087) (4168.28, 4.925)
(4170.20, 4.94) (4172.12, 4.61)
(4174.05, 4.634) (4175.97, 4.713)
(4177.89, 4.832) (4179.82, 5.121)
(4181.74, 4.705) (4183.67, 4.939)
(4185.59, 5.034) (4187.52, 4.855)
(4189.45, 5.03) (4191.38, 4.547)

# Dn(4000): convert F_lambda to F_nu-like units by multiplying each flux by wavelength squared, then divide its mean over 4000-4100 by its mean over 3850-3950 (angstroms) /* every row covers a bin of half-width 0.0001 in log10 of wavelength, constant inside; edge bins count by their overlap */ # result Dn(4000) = 1.3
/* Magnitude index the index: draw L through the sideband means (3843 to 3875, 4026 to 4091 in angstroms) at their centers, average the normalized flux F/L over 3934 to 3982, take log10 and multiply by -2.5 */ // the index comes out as 0.19 mag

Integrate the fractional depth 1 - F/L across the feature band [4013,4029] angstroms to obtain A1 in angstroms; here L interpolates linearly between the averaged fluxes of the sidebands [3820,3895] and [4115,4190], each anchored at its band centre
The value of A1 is -2.6 angstroms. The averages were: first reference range 3.9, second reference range 4.88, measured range 5.17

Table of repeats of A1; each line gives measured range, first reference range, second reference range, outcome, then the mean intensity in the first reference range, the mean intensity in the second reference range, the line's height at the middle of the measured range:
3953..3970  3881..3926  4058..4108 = 2.70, 4.17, 4.67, 4.34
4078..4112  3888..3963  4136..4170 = 1.94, 4.18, 5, 4.79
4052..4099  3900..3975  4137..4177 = -2.46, 4.07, 4.94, 4.62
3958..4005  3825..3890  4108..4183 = 1.21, 3.95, 4.82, 4.33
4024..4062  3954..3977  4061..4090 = -4.80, 3.51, 4.97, 4.54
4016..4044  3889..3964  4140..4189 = -3.77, 4.18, 4.91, 4.5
